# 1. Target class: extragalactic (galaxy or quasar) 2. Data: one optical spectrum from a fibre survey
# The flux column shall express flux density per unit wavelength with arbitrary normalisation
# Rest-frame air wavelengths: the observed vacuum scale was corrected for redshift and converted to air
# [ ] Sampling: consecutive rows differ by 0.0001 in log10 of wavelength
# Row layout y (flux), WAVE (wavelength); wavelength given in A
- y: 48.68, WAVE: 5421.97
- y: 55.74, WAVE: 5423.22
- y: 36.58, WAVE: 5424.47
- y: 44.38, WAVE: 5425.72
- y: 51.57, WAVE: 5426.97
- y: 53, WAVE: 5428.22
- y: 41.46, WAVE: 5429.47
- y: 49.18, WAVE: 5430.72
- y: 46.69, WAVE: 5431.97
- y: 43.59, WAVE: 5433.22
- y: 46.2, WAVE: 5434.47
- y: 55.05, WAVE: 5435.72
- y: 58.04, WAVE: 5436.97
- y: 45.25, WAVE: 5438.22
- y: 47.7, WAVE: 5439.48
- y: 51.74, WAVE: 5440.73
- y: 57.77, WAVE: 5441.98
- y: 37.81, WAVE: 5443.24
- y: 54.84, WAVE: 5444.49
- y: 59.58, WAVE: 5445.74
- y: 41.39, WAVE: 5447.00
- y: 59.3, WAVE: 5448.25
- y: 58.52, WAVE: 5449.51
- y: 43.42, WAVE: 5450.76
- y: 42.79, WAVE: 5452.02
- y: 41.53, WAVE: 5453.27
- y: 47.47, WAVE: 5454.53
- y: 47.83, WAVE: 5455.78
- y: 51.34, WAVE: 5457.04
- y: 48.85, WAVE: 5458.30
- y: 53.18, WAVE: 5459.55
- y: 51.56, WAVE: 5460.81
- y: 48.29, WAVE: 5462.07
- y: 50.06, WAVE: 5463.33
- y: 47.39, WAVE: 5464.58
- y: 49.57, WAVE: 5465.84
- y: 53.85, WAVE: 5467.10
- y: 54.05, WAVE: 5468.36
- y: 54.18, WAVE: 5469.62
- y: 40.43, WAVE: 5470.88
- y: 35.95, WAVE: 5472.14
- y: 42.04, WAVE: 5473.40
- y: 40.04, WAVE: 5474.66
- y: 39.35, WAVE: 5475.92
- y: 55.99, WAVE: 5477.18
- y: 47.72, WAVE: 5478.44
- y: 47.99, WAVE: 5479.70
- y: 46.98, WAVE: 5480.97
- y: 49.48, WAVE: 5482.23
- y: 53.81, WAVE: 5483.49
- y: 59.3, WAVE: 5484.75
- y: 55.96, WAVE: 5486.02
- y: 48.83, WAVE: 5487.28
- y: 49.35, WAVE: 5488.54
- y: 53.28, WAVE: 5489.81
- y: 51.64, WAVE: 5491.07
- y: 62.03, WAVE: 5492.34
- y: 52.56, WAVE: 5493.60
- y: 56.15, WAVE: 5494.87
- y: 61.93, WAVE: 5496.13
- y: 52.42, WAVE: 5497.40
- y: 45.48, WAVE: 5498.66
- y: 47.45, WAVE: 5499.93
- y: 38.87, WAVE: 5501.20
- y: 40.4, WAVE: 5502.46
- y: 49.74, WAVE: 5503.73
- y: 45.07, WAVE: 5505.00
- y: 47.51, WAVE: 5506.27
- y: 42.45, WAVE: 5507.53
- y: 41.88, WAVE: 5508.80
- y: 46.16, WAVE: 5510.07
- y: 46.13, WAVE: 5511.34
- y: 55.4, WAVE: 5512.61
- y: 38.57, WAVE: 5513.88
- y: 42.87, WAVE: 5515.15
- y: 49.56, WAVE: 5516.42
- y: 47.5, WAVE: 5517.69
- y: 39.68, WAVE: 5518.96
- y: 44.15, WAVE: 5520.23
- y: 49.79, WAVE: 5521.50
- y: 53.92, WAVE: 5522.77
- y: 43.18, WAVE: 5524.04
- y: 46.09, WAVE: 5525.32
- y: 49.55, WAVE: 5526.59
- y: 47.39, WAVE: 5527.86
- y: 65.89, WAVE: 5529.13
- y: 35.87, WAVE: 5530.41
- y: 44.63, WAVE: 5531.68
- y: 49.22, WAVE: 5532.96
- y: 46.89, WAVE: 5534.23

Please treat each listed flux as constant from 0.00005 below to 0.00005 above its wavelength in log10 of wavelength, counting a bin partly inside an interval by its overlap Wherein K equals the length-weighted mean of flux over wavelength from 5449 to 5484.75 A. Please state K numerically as 48.2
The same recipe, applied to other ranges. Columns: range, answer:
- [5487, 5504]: 50.8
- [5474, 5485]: 48.6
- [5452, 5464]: 48.6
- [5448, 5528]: 48.5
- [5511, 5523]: 46.5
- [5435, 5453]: 50.7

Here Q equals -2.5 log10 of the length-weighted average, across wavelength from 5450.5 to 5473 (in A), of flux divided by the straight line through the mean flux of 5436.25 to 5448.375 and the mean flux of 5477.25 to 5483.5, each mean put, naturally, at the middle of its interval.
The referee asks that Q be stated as 0.051 mag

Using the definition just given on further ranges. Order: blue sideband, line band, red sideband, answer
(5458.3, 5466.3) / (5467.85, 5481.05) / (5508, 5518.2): 0.07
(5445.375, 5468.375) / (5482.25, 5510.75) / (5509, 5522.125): -0.07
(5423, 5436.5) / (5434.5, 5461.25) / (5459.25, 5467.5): -0.02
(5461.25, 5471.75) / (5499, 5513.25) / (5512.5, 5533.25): 0.05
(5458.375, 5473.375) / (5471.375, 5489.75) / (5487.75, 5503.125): 0.04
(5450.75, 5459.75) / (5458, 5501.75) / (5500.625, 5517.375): -0.09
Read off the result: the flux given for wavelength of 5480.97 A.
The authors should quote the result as 46.98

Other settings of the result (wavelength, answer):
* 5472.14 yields 35.95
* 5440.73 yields 51.74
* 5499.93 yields 47.45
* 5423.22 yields 55.74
